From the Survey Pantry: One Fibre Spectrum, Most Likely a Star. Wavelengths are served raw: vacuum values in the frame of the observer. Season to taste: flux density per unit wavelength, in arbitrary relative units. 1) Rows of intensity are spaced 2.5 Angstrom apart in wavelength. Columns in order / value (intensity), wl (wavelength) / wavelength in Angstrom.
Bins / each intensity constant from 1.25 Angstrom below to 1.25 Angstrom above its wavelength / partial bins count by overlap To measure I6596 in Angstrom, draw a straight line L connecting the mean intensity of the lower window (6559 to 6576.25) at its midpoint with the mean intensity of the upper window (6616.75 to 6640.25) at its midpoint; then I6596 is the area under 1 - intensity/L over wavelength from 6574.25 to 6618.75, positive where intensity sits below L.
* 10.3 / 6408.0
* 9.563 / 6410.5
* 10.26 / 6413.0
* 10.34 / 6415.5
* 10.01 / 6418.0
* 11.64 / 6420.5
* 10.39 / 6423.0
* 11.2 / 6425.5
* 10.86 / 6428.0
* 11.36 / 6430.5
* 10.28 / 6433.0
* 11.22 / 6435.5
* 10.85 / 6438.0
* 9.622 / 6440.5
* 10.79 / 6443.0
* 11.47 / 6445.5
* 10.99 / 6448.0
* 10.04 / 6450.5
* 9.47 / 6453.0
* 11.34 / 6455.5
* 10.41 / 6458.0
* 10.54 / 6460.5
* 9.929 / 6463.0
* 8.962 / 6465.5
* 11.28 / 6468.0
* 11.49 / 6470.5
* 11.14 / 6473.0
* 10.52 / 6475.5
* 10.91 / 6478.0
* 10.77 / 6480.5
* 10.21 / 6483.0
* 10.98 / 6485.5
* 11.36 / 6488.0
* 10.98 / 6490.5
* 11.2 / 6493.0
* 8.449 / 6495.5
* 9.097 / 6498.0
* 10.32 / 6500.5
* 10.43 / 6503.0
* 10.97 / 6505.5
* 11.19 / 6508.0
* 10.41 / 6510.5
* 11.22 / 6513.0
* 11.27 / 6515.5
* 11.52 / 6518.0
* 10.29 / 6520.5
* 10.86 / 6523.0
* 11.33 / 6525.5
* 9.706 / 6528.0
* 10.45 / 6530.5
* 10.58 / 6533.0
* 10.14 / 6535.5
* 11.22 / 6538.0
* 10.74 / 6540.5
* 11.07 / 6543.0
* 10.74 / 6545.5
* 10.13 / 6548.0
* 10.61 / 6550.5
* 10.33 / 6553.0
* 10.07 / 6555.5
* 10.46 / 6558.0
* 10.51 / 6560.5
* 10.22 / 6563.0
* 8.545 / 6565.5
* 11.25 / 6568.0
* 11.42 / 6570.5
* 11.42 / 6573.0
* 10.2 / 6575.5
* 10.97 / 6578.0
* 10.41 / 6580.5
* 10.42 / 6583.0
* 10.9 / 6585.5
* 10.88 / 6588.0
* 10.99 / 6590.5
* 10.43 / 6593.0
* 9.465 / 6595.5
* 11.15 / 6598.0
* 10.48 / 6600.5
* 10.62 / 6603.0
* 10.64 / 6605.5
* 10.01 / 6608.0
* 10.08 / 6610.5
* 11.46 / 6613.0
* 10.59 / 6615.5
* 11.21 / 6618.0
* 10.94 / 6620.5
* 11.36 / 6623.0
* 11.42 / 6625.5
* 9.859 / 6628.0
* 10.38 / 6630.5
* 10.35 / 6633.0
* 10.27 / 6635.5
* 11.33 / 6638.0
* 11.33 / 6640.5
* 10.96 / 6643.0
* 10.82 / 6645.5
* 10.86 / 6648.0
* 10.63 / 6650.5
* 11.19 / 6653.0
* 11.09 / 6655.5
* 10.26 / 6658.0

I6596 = 0.2 Angstrom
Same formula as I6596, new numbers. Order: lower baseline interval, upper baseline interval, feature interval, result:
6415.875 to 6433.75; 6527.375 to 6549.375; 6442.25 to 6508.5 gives 0.9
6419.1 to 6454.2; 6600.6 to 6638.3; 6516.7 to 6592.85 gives 0.6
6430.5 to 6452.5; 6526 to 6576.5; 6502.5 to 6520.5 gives -0.7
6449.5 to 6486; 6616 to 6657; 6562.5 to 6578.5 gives 0.2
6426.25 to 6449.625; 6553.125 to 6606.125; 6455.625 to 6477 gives 0.4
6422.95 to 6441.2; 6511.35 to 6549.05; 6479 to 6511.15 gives 0.8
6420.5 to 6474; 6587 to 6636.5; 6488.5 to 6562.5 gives 0.6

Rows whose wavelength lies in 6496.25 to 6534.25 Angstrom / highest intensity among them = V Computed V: 11.52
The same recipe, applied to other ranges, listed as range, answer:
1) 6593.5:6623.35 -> 11.46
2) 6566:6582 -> 11.42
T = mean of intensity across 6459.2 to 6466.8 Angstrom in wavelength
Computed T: 9.82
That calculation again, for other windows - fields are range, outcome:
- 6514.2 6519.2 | 11.4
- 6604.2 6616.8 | 10.6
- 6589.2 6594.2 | 10.7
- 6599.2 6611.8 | 10.4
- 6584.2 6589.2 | 10.9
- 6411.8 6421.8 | 10.6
